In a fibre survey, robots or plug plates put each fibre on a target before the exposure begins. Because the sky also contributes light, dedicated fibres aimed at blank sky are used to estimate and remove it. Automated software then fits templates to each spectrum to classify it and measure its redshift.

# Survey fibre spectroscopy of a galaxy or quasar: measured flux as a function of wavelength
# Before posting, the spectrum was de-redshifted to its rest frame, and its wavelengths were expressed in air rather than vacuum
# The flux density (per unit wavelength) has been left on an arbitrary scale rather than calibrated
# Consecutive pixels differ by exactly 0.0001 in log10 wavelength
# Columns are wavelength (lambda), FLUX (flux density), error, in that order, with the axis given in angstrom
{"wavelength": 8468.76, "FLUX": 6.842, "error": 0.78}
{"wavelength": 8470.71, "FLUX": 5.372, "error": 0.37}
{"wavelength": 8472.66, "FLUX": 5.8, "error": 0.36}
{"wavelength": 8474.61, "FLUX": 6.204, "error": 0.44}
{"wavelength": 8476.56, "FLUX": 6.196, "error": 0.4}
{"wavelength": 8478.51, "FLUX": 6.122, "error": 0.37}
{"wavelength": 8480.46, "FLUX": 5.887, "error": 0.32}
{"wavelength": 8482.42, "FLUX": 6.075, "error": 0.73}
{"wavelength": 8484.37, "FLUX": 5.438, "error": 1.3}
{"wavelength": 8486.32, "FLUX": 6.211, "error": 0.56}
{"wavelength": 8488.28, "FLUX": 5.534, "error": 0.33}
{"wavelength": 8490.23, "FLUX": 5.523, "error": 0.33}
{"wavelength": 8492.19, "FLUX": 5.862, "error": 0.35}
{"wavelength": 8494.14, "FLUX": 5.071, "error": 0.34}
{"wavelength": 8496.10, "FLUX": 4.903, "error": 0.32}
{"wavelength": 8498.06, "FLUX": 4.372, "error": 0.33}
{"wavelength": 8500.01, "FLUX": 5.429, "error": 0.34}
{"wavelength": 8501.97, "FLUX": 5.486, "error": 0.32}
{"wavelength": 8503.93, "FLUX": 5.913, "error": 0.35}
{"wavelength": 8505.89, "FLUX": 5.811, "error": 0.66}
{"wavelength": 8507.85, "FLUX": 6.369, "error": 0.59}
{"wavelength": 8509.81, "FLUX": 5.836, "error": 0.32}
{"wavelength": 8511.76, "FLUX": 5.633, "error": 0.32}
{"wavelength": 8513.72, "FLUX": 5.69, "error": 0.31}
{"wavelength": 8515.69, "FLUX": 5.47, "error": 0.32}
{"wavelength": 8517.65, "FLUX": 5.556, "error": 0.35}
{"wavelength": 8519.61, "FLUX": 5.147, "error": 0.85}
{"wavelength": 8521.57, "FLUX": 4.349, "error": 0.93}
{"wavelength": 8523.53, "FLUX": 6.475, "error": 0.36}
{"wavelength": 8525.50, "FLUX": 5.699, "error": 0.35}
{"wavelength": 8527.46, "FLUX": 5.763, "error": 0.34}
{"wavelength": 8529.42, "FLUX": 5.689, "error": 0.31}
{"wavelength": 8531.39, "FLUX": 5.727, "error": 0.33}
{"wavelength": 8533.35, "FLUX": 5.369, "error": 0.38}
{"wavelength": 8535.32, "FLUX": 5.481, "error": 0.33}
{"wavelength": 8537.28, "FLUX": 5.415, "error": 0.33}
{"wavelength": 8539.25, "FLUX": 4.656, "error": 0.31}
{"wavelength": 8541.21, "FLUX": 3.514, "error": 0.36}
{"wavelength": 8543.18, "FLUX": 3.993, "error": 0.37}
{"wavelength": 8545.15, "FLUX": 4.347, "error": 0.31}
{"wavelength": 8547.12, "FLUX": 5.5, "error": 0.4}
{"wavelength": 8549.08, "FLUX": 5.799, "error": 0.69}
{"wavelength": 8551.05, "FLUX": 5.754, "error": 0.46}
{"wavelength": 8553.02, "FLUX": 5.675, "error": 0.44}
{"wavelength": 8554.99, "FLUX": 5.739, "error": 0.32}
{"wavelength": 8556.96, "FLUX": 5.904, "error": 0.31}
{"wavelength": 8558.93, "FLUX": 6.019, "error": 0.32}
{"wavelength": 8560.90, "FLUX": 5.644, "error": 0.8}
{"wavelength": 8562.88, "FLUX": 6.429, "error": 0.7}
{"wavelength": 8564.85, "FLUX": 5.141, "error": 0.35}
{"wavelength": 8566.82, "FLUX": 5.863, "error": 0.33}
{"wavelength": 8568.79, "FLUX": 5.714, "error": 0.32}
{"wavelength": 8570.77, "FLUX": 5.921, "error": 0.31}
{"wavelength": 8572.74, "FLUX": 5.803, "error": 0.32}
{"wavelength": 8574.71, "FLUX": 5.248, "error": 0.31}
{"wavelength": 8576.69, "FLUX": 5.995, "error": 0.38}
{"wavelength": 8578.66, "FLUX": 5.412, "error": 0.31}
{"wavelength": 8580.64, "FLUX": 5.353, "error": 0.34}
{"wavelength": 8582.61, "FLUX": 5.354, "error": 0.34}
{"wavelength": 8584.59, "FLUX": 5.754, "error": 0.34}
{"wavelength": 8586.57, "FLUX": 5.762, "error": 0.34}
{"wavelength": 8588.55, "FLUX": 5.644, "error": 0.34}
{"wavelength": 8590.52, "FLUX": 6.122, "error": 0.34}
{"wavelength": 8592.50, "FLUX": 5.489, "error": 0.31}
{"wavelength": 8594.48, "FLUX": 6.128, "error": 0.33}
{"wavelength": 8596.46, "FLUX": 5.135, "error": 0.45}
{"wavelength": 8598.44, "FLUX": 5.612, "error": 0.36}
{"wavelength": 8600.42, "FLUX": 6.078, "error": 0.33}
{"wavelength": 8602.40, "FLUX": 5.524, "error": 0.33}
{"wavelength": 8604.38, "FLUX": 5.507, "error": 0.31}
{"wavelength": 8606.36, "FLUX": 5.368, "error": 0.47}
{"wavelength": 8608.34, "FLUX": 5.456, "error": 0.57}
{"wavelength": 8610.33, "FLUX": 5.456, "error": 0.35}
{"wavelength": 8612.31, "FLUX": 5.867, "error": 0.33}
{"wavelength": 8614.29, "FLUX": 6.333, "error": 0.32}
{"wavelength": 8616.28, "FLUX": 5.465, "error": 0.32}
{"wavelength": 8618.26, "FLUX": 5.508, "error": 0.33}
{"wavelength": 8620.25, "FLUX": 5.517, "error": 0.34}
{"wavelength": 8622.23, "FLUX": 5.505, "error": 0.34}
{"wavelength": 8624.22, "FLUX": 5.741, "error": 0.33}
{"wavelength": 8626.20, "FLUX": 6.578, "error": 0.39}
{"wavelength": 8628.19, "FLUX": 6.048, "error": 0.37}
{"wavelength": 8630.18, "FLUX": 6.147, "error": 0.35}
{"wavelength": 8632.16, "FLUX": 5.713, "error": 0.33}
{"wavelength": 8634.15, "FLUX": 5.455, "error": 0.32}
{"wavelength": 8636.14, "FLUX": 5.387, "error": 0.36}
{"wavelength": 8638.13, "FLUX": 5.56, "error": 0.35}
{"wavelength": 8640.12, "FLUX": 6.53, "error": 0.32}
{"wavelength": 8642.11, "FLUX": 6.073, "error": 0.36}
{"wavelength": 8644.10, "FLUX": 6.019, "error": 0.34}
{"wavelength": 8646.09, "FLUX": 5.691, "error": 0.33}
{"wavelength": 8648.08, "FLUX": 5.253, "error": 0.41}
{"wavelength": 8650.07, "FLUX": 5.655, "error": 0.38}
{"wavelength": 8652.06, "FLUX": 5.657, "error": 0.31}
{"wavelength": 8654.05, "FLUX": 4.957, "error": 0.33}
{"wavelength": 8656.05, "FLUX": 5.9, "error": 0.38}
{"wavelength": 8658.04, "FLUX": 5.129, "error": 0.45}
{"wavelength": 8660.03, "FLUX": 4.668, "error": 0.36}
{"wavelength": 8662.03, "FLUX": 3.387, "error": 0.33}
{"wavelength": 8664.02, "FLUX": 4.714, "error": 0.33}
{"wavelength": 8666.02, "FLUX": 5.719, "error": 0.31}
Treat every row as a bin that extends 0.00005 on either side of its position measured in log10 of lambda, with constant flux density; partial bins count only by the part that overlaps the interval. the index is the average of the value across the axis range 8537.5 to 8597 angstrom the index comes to 5.5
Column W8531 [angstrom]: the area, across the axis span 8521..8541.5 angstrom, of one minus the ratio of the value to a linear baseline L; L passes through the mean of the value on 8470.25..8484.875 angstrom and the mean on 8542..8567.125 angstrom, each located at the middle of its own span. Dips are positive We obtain 1.0 angstrom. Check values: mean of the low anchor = 5.92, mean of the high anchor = 5.5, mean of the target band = 5.36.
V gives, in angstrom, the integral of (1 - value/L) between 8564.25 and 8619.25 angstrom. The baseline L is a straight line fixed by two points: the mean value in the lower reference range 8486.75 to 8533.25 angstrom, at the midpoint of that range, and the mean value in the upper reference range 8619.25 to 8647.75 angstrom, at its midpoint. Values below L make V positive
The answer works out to 0.88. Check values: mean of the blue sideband 5.54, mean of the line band 5.65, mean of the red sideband 5.84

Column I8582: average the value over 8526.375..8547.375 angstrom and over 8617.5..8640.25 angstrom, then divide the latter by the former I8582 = 1.15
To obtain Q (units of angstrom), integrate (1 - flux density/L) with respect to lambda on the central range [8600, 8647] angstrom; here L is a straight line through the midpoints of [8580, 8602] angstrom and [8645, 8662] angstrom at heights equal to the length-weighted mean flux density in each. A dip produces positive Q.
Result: -2.7 angstrom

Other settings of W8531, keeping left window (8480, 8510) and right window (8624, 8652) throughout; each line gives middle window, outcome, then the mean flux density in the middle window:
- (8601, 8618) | 0.49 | 5.63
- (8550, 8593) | 0.08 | 5.72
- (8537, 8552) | 2.21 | 4.85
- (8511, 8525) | 0.39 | 5.48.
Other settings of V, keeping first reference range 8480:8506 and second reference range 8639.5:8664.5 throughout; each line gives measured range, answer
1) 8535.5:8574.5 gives 0.30 angstrom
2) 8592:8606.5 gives -0.58 angstrom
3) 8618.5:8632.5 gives -1.30 angstrom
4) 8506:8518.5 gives -0.60 angstrom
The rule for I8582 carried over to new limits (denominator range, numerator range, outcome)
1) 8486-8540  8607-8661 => 1.03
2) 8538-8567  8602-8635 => 1.08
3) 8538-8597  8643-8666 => 0.95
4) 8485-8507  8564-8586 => 1.02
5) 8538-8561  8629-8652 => 1.11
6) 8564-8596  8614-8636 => 1.02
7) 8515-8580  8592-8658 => 1.04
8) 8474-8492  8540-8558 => 0.87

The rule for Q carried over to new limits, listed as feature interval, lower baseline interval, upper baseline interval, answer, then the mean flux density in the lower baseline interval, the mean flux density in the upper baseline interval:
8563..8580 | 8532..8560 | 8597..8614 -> -0.85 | 5.24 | 5.63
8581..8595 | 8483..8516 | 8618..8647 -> 0.07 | 5.57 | 5.84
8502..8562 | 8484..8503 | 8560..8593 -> 0.60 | 5.38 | 5.69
